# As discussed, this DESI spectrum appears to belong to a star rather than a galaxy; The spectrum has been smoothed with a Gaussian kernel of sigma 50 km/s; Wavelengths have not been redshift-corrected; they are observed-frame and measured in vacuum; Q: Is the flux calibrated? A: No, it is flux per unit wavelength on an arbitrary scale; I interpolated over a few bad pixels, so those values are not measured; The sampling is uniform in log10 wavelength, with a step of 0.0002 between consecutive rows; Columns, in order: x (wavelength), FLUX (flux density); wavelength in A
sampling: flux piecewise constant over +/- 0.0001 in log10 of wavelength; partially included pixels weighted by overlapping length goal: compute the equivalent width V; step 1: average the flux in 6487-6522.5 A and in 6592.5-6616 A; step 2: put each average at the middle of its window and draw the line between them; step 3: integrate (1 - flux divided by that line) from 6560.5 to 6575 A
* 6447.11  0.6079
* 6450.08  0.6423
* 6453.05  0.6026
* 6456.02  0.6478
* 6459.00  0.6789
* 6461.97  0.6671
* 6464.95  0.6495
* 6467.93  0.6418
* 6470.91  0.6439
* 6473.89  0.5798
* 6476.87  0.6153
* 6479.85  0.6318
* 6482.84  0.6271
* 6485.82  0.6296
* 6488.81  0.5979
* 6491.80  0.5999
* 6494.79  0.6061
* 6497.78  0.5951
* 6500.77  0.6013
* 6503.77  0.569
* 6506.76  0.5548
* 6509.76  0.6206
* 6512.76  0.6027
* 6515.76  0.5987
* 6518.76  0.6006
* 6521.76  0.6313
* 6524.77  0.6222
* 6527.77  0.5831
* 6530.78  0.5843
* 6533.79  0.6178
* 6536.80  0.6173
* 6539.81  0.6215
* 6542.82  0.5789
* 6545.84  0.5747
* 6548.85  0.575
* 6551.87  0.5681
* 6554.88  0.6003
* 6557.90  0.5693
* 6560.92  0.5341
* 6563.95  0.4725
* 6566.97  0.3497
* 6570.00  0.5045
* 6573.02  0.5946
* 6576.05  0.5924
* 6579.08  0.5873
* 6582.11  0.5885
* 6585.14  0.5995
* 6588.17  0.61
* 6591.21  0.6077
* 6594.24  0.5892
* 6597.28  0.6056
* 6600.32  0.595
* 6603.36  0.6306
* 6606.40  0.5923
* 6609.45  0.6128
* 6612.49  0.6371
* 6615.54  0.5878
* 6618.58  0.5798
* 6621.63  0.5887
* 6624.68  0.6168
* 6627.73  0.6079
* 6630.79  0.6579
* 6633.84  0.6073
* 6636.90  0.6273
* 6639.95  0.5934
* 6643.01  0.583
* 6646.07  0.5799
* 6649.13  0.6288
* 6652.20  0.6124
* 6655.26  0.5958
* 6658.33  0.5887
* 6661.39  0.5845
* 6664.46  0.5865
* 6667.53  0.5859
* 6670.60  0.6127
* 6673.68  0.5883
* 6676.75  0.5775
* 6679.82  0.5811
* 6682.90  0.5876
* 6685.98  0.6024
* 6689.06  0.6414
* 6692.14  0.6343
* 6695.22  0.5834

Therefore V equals 2.7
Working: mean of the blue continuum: 0.598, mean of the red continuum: 0.607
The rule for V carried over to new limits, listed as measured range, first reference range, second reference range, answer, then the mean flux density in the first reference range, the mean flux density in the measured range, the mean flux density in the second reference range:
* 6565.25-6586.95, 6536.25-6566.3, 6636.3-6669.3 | 1.0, 0.564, 0.546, 0.596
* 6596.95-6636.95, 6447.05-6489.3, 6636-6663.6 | -0.4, 0.632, 0.61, 0.598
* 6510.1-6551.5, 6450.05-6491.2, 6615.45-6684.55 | 1.3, 0.631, 0.6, 0.598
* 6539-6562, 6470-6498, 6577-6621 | 1.1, 0.613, 0.577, 0.601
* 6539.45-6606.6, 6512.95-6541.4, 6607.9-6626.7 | 4.0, 0.608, 0.57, 0.604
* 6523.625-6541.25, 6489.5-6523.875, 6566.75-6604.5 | -0.4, 0.599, 0.607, 0.581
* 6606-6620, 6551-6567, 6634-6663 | -0.8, 0.529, 0.603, 0.6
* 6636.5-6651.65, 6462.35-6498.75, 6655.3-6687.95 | -0.2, 0.62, 0.601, 0.59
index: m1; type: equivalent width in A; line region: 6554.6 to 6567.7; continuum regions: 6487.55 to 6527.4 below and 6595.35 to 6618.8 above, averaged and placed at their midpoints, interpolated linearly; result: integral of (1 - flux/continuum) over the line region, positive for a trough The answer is 2.1 A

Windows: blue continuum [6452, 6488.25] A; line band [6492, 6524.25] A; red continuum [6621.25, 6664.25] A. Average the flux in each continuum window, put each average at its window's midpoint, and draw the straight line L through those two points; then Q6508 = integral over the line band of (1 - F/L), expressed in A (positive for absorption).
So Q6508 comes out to 1.5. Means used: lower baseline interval 0.634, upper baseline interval 0.605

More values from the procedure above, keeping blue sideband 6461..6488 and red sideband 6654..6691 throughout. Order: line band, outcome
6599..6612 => -0.07 A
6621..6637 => -0.42 A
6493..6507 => 0.84 A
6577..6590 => 0.30 A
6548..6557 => 0.52 A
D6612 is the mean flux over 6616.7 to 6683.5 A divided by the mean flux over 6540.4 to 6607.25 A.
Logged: 1.1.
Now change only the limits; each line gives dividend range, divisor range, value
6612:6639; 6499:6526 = 1.02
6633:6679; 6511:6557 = 1.00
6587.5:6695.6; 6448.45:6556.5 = 0.99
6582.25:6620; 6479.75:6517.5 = 1.00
